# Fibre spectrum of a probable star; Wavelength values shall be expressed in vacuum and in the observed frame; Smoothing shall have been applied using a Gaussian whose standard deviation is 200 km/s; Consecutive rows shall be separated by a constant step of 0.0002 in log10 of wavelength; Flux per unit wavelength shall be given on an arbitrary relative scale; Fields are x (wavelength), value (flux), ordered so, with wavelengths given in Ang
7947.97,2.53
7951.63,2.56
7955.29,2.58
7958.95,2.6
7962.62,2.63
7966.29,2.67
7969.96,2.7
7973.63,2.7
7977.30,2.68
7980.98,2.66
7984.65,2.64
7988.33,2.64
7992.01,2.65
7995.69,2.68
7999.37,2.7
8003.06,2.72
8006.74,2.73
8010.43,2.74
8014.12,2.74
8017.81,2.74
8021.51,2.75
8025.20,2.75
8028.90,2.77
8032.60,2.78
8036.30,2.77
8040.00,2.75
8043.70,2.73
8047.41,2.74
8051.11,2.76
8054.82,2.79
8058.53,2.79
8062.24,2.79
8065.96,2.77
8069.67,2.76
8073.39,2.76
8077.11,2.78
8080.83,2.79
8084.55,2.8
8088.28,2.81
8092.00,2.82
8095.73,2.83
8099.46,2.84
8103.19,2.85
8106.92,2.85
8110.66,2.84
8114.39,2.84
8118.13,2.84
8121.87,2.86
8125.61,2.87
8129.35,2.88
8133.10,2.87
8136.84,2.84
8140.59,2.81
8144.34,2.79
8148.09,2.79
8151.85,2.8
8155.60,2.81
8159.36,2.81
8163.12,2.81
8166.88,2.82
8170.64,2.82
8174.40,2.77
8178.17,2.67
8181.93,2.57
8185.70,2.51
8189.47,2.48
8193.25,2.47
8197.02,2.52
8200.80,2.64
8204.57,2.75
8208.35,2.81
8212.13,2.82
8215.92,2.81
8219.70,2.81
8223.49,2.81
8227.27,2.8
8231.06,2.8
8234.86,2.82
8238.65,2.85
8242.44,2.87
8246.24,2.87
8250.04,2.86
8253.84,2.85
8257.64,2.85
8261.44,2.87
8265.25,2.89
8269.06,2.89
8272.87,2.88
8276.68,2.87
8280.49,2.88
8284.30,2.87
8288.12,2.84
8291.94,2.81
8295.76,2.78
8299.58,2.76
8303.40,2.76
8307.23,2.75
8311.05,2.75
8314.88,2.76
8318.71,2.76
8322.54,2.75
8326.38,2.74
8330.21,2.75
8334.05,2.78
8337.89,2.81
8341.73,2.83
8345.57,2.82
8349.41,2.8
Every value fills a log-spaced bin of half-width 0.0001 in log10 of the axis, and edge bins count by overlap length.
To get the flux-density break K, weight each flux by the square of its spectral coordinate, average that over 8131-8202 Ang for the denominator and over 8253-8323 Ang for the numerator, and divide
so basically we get 1.07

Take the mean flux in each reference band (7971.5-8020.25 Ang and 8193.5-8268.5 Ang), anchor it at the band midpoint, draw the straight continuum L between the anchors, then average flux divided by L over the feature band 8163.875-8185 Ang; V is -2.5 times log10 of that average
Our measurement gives 0.02 mag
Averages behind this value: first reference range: 2.69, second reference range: 2.8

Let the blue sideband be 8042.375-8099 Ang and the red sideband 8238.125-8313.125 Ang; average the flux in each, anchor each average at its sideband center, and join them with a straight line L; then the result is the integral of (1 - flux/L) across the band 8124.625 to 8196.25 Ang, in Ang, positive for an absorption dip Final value 1.66 Ang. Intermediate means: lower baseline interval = 2.78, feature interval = 2.74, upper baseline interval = 2.84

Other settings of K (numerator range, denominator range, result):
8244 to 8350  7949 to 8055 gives 1.12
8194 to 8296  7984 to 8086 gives 1.08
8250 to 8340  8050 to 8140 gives 1.05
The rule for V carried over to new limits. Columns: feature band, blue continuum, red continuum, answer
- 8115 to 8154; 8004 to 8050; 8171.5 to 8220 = -0.06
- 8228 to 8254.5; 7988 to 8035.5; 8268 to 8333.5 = -0.02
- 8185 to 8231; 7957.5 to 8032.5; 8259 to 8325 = 0.03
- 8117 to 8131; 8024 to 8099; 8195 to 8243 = -0.03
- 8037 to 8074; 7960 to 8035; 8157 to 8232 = -0.02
